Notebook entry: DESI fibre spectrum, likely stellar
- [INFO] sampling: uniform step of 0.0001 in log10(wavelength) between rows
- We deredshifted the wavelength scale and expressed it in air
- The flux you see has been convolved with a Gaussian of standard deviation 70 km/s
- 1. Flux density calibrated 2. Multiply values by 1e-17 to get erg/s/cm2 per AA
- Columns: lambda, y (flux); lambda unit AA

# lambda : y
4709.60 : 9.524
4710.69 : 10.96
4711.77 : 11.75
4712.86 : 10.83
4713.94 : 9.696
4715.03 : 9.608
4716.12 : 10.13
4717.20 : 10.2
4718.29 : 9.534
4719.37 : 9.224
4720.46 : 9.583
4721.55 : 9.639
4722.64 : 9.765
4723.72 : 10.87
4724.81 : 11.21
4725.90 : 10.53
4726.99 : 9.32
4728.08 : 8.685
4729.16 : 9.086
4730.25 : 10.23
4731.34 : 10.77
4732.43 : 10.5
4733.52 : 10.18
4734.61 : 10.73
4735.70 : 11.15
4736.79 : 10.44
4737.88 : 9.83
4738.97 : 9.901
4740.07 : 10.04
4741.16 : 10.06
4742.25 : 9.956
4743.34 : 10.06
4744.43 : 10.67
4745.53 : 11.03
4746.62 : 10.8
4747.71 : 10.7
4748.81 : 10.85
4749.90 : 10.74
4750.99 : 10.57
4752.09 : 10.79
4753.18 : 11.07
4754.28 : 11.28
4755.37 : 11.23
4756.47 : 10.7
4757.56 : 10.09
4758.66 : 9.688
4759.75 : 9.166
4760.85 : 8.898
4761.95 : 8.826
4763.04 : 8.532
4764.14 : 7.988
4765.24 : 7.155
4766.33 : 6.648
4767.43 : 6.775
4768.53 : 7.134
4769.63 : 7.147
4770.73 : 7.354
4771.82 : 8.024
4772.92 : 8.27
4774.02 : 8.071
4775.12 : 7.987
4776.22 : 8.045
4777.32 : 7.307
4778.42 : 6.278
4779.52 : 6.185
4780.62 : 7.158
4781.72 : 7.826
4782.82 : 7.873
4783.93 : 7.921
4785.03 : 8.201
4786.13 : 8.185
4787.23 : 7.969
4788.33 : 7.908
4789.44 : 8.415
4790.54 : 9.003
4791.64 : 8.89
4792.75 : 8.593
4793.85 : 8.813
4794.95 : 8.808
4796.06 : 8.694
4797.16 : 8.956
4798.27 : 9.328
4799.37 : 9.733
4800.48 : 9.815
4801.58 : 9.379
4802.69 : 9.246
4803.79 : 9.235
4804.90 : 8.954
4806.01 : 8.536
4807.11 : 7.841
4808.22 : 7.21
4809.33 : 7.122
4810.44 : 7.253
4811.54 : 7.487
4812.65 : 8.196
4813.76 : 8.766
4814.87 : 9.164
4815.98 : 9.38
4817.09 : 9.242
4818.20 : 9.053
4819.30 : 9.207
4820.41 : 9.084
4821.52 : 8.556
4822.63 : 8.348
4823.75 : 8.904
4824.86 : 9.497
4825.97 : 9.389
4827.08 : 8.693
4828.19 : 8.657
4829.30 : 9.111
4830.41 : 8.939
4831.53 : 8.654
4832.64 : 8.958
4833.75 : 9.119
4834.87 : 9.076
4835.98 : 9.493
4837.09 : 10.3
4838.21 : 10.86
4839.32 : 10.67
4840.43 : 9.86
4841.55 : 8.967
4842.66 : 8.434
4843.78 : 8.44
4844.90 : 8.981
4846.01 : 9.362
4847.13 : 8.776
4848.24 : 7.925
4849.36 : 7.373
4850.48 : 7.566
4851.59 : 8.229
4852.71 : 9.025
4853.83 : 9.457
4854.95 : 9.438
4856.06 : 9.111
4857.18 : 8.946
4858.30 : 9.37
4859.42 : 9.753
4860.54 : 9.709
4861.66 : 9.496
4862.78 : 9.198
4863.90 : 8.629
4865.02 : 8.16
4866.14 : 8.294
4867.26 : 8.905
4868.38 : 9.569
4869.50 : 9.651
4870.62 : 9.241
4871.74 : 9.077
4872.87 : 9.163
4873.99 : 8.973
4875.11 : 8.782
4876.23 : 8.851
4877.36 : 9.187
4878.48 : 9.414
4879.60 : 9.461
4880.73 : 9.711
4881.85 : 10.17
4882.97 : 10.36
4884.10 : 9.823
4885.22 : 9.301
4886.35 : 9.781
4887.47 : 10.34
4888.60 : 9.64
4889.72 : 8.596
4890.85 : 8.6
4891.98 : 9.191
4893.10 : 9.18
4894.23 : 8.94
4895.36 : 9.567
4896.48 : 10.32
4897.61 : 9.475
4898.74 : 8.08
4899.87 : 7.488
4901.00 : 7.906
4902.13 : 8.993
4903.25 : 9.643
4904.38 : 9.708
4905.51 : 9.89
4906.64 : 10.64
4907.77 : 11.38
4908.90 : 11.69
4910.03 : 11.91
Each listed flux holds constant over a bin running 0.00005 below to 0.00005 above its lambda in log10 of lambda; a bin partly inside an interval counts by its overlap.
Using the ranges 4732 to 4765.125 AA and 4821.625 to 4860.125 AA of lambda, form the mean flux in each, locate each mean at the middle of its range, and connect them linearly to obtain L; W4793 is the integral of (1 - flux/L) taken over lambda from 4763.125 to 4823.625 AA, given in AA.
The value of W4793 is 8.7 AA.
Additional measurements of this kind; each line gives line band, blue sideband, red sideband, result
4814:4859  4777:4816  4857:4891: -1.1 AA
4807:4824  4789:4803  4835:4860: 1.2 AA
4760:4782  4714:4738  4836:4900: 4.9 AA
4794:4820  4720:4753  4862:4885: 2.7 AA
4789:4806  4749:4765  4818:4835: 0.6 AA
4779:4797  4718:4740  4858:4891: 2.9 AA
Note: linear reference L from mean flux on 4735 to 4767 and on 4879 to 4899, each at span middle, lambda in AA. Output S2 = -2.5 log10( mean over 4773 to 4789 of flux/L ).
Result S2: 0.27 mag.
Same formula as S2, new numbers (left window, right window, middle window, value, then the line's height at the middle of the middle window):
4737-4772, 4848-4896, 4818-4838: 0.02 mag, 9.29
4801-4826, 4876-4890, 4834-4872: 0.01 mag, 9.2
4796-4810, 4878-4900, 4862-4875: 0.03 mag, 9.25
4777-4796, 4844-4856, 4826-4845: -0.09 mag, 8.48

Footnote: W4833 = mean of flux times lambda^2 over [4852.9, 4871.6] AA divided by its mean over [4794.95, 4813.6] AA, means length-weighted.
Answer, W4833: 1.10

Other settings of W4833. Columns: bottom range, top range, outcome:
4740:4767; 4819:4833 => 0.93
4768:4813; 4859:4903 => 1.17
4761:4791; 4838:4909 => 1.25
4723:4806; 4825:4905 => 1.04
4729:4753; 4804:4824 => 0.84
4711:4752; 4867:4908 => 0.98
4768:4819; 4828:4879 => 1.12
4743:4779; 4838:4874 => 1.04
